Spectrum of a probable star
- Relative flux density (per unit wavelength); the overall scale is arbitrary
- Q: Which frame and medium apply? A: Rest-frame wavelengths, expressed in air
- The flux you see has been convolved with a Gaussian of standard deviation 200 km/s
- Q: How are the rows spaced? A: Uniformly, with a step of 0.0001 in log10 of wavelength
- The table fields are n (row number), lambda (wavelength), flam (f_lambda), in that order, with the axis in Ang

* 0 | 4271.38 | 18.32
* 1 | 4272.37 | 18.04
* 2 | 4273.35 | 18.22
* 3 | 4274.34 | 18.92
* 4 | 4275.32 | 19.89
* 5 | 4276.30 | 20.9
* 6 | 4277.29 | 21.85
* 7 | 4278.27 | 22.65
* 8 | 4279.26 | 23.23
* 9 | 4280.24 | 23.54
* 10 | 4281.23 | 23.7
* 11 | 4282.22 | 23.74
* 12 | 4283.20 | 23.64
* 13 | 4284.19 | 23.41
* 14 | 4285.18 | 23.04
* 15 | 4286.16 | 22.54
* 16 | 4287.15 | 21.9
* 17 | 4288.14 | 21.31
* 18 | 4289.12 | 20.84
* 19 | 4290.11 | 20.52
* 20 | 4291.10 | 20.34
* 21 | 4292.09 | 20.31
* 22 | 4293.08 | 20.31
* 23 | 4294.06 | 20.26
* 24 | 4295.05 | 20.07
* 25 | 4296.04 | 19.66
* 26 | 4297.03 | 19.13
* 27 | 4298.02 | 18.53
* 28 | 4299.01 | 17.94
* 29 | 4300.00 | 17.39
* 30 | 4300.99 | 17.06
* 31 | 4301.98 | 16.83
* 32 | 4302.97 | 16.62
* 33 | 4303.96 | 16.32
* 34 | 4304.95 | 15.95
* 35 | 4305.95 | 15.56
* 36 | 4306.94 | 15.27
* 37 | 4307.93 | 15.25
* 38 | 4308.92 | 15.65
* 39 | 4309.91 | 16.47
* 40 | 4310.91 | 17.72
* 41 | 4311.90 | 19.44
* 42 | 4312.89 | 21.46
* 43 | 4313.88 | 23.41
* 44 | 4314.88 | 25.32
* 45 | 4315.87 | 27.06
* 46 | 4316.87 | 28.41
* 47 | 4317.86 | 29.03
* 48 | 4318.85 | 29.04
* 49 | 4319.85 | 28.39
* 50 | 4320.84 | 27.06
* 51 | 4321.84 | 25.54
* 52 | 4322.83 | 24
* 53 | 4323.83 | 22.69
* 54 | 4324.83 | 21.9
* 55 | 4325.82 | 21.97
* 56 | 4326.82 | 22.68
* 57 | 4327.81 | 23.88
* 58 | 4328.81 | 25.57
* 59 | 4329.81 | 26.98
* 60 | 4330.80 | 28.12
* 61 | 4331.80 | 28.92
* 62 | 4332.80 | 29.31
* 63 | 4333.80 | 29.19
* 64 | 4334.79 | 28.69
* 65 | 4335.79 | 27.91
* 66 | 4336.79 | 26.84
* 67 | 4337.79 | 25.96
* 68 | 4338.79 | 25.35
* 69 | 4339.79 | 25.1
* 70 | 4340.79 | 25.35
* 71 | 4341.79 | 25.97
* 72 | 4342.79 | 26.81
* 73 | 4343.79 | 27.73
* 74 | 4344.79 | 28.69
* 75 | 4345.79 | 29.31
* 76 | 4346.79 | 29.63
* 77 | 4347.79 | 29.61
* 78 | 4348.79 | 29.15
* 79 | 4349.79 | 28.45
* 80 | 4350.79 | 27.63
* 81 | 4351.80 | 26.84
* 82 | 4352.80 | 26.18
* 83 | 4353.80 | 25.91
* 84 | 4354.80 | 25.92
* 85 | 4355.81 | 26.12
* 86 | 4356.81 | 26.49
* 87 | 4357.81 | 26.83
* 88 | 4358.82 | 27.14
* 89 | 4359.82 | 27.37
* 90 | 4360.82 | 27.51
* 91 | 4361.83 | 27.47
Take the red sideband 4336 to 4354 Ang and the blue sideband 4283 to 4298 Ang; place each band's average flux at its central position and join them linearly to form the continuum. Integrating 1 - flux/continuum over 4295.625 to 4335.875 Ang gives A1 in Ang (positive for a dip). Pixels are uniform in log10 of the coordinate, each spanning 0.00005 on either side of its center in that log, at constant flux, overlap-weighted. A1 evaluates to 2.93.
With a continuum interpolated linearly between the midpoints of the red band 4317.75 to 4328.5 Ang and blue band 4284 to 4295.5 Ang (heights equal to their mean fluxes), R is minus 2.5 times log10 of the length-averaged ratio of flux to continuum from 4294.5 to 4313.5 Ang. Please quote 0.28 mag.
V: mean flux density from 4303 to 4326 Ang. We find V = 21.8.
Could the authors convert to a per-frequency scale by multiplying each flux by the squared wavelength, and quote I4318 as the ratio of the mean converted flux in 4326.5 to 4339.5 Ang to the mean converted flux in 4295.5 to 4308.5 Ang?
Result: 1.6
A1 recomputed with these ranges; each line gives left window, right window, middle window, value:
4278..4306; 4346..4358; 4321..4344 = -0.73 Ang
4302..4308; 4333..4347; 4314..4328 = -3.01 Ang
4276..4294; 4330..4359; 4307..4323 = 1.12 Ang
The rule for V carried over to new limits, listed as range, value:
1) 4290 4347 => 23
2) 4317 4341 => 26.3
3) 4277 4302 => 21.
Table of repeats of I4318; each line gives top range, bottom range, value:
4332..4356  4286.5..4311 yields 1.53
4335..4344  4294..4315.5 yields 1.47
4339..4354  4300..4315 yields 1.58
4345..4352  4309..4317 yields 1.34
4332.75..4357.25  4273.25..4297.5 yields 1.31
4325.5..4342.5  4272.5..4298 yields 1.27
